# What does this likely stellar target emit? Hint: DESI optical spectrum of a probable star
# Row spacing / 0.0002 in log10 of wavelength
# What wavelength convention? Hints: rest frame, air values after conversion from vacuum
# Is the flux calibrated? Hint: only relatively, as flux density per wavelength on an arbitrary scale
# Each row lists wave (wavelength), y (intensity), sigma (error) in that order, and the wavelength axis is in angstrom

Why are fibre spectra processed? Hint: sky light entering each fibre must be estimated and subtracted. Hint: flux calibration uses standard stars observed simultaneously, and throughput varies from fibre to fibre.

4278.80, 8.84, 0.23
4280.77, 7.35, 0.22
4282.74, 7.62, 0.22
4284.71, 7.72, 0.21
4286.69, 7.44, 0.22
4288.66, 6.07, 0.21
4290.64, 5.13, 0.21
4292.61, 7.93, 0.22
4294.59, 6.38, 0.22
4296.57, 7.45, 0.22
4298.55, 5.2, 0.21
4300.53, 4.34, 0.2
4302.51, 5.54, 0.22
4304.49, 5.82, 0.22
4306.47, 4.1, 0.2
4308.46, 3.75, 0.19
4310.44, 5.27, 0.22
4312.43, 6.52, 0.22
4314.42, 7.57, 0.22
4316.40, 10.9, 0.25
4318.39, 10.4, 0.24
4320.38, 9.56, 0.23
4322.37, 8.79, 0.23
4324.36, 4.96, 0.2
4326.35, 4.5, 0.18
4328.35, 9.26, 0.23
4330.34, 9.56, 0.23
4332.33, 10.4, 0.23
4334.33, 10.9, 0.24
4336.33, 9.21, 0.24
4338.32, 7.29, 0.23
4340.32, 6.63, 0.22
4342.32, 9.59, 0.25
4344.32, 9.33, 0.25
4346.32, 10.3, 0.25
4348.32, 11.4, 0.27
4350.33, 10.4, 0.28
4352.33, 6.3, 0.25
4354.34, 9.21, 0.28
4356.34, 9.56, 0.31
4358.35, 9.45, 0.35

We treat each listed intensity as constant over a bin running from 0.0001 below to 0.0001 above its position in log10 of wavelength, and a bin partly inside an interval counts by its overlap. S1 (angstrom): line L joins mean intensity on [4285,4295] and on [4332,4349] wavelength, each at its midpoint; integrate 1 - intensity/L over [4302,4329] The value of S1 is 3.9 angstrom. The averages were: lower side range 6.68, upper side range 9.38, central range 6.92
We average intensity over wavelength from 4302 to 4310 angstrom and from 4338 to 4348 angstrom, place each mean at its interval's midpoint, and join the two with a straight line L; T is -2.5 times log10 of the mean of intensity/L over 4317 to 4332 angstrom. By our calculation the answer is -0.22 mag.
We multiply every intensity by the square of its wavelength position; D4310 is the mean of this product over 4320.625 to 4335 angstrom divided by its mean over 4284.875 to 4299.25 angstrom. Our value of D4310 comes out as 1.3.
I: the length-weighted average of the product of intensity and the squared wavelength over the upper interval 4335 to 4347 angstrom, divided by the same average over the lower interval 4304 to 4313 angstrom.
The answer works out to 1.8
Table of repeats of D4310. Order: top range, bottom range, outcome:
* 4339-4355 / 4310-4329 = 1.18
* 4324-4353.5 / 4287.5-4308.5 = 1.56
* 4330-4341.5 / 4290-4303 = 1.51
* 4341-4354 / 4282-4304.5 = 1.52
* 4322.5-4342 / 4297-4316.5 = 1.44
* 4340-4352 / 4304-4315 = 1.80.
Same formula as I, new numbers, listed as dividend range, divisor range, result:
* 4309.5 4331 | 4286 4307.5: 1.35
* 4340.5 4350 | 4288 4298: 1.54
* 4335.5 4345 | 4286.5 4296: 1.31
